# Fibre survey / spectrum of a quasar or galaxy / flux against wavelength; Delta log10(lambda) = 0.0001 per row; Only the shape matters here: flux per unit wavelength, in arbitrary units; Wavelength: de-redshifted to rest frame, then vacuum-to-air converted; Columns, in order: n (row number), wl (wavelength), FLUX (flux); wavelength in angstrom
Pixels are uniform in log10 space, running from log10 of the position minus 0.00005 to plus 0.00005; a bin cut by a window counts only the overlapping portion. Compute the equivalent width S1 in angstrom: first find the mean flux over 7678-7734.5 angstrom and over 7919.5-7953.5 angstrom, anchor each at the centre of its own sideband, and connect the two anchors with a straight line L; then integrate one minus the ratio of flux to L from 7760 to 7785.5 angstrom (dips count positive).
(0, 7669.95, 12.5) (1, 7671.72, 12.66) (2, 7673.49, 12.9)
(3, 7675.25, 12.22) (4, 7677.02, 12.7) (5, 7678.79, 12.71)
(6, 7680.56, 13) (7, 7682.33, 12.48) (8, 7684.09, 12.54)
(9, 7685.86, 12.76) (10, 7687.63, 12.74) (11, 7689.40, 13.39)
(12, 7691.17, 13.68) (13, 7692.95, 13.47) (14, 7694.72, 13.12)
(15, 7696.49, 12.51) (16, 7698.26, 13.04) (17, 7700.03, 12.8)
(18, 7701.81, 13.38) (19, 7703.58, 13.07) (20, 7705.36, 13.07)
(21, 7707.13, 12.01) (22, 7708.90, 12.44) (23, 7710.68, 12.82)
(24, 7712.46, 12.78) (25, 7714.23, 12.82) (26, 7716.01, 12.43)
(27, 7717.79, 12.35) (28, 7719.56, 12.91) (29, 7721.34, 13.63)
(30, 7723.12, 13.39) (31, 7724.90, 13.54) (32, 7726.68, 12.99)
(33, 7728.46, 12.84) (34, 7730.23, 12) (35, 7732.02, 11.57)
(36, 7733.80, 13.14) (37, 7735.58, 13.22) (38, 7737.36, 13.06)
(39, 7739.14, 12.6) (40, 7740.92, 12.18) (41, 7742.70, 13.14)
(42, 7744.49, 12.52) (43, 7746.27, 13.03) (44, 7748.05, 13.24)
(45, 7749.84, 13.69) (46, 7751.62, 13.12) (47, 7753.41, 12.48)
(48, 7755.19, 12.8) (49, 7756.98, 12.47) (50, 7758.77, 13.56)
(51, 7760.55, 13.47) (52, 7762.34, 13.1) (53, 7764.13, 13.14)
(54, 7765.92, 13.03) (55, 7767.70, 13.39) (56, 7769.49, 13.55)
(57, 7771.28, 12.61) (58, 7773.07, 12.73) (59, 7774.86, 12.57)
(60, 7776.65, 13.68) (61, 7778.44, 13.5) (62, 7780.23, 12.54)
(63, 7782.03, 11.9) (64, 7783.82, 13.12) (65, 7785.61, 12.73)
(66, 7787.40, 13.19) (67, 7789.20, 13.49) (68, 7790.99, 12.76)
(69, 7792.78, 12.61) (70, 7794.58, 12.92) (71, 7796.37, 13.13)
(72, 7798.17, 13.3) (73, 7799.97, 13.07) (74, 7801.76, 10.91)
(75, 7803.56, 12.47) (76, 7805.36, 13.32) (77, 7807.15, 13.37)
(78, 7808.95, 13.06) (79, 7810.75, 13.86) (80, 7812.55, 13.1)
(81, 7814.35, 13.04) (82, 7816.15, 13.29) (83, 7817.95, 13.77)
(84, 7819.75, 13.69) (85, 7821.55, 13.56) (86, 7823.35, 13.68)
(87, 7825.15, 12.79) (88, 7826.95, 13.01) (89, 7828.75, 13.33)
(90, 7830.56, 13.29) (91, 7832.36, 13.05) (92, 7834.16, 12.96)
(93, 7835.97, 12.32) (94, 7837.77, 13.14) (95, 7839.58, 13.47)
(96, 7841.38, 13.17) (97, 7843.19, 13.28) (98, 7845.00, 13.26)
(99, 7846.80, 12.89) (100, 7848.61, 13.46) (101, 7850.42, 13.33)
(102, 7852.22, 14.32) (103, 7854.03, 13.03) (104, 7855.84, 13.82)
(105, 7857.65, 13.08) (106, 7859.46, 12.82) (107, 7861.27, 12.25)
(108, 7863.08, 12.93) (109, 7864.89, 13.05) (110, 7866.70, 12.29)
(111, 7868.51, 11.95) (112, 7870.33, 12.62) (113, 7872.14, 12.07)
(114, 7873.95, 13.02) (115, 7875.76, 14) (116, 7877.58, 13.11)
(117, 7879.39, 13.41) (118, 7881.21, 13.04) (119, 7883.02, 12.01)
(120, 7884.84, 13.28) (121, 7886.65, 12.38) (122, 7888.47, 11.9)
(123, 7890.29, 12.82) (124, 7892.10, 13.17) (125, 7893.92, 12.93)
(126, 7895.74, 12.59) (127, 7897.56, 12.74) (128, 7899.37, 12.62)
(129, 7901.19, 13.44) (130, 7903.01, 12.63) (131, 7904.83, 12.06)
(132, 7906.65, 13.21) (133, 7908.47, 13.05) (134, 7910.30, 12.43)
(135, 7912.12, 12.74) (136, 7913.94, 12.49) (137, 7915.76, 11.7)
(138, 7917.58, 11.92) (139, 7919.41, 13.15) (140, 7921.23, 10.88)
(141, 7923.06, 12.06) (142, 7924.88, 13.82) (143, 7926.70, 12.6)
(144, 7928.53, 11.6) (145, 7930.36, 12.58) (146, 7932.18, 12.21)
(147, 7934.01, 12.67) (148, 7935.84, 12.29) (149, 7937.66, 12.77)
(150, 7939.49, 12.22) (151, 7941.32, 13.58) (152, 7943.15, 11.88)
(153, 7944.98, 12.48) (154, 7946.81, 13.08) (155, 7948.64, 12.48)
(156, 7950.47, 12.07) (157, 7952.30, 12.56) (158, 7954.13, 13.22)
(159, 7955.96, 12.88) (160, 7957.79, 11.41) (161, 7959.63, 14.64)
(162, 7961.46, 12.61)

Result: -0.53 angstrom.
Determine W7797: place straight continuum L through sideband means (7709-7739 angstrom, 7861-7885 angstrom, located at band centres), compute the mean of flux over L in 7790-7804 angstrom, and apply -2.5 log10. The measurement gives 0.01 mag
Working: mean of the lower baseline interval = 12.8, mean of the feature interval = 12.7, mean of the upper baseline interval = 12.8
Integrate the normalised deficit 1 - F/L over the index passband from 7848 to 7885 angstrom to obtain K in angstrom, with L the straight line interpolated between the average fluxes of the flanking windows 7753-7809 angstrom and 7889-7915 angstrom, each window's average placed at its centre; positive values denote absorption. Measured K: -0.5 angstrom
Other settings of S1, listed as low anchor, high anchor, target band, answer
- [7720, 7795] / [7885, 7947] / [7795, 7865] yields -2.0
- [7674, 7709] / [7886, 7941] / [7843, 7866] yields -1.0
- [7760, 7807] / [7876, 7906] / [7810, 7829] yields -0.7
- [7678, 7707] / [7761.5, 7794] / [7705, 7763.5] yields 0.5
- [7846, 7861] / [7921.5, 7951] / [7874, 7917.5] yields 0.4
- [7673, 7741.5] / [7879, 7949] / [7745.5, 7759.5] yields -0.3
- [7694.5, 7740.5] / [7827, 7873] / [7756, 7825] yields -0.8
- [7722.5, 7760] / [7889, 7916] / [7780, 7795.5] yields 0.0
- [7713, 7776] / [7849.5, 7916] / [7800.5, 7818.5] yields -0.2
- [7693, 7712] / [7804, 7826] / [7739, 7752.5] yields 0.1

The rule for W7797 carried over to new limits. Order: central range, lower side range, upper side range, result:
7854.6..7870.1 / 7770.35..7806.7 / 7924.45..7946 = -0.007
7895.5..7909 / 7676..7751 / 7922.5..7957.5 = -0.015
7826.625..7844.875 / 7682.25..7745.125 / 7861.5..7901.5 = -0.026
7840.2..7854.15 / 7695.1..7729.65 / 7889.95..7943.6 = -0.058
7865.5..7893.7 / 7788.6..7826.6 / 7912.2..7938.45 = -0.009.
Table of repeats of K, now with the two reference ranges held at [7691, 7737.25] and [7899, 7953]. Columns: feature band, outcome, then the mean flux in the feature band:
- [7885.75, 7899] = -0.1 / 12.6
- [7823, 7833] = -0.4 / 13.2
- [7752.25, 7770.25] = -0.4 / 13.1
